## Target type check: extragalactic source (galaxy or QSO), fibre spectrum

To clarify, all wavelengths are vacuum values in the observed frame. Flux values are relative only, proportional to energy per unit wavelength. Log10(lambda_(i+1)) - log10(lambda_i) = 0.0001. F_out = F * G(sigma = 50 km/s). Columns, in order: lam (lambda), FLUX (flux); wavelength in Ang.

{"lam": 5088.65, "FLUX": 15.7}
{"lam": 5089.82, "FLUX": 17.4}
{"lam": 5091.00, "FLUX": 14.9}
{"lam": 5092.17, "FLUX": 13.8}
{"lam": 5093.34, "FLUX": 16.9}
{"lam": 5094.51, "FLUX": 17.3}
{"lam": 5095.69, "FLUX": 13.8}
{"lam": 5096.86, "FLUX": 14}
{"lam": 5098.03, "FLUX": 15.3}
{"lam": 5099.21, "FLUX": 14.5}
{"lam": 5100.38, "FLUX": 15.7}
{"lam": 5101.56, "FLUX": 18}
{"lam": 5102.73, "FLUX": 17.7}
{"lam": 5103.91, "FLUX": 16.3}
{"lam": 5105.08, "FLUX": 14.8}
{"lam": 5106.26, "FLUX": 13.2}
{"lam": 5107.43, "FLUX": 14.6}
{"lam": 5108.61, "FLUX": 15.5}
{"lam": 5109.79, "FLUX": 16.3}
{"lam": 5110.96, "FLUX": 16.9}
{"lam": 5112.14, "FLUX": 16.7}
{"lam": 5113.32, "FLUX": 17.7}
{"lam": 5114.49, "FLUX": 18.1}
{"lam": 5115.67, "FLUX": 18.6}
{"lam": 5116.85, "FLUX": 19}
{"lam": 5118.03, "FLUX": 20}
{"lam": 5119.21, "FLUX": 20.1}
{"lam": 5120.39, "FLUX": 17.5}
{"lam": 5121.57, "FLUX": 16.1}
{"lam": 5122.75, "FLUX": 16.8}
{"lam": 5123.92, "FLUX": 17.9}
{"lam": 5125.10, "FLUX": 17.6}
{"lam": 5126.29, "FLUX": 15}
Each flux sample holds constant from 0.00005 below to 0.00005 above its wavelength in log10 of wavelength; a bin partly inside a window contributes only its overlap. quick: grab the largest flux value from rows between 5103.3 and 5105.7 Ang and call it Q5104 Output 16.3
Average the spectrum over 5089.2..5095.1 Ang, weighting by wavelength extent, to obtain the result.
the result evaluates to 16.1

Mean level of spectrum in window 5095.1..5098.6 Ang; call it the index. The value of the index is 14.4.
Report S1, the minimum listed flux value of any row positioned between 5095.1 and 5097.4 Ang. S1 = 13.8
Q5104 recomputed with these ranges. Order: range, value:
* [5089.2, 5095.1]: 17.4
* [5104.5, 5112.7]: 16.9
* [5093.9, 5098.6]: 17.3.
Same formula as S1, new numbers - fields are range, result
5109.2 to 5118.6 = 16.3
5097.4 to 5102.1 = 14.5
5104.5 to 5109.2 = 13.2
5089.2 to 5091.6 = 14.9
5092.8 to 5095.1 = 16.9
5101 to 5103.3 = 17.7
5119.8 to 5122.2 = 16.1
